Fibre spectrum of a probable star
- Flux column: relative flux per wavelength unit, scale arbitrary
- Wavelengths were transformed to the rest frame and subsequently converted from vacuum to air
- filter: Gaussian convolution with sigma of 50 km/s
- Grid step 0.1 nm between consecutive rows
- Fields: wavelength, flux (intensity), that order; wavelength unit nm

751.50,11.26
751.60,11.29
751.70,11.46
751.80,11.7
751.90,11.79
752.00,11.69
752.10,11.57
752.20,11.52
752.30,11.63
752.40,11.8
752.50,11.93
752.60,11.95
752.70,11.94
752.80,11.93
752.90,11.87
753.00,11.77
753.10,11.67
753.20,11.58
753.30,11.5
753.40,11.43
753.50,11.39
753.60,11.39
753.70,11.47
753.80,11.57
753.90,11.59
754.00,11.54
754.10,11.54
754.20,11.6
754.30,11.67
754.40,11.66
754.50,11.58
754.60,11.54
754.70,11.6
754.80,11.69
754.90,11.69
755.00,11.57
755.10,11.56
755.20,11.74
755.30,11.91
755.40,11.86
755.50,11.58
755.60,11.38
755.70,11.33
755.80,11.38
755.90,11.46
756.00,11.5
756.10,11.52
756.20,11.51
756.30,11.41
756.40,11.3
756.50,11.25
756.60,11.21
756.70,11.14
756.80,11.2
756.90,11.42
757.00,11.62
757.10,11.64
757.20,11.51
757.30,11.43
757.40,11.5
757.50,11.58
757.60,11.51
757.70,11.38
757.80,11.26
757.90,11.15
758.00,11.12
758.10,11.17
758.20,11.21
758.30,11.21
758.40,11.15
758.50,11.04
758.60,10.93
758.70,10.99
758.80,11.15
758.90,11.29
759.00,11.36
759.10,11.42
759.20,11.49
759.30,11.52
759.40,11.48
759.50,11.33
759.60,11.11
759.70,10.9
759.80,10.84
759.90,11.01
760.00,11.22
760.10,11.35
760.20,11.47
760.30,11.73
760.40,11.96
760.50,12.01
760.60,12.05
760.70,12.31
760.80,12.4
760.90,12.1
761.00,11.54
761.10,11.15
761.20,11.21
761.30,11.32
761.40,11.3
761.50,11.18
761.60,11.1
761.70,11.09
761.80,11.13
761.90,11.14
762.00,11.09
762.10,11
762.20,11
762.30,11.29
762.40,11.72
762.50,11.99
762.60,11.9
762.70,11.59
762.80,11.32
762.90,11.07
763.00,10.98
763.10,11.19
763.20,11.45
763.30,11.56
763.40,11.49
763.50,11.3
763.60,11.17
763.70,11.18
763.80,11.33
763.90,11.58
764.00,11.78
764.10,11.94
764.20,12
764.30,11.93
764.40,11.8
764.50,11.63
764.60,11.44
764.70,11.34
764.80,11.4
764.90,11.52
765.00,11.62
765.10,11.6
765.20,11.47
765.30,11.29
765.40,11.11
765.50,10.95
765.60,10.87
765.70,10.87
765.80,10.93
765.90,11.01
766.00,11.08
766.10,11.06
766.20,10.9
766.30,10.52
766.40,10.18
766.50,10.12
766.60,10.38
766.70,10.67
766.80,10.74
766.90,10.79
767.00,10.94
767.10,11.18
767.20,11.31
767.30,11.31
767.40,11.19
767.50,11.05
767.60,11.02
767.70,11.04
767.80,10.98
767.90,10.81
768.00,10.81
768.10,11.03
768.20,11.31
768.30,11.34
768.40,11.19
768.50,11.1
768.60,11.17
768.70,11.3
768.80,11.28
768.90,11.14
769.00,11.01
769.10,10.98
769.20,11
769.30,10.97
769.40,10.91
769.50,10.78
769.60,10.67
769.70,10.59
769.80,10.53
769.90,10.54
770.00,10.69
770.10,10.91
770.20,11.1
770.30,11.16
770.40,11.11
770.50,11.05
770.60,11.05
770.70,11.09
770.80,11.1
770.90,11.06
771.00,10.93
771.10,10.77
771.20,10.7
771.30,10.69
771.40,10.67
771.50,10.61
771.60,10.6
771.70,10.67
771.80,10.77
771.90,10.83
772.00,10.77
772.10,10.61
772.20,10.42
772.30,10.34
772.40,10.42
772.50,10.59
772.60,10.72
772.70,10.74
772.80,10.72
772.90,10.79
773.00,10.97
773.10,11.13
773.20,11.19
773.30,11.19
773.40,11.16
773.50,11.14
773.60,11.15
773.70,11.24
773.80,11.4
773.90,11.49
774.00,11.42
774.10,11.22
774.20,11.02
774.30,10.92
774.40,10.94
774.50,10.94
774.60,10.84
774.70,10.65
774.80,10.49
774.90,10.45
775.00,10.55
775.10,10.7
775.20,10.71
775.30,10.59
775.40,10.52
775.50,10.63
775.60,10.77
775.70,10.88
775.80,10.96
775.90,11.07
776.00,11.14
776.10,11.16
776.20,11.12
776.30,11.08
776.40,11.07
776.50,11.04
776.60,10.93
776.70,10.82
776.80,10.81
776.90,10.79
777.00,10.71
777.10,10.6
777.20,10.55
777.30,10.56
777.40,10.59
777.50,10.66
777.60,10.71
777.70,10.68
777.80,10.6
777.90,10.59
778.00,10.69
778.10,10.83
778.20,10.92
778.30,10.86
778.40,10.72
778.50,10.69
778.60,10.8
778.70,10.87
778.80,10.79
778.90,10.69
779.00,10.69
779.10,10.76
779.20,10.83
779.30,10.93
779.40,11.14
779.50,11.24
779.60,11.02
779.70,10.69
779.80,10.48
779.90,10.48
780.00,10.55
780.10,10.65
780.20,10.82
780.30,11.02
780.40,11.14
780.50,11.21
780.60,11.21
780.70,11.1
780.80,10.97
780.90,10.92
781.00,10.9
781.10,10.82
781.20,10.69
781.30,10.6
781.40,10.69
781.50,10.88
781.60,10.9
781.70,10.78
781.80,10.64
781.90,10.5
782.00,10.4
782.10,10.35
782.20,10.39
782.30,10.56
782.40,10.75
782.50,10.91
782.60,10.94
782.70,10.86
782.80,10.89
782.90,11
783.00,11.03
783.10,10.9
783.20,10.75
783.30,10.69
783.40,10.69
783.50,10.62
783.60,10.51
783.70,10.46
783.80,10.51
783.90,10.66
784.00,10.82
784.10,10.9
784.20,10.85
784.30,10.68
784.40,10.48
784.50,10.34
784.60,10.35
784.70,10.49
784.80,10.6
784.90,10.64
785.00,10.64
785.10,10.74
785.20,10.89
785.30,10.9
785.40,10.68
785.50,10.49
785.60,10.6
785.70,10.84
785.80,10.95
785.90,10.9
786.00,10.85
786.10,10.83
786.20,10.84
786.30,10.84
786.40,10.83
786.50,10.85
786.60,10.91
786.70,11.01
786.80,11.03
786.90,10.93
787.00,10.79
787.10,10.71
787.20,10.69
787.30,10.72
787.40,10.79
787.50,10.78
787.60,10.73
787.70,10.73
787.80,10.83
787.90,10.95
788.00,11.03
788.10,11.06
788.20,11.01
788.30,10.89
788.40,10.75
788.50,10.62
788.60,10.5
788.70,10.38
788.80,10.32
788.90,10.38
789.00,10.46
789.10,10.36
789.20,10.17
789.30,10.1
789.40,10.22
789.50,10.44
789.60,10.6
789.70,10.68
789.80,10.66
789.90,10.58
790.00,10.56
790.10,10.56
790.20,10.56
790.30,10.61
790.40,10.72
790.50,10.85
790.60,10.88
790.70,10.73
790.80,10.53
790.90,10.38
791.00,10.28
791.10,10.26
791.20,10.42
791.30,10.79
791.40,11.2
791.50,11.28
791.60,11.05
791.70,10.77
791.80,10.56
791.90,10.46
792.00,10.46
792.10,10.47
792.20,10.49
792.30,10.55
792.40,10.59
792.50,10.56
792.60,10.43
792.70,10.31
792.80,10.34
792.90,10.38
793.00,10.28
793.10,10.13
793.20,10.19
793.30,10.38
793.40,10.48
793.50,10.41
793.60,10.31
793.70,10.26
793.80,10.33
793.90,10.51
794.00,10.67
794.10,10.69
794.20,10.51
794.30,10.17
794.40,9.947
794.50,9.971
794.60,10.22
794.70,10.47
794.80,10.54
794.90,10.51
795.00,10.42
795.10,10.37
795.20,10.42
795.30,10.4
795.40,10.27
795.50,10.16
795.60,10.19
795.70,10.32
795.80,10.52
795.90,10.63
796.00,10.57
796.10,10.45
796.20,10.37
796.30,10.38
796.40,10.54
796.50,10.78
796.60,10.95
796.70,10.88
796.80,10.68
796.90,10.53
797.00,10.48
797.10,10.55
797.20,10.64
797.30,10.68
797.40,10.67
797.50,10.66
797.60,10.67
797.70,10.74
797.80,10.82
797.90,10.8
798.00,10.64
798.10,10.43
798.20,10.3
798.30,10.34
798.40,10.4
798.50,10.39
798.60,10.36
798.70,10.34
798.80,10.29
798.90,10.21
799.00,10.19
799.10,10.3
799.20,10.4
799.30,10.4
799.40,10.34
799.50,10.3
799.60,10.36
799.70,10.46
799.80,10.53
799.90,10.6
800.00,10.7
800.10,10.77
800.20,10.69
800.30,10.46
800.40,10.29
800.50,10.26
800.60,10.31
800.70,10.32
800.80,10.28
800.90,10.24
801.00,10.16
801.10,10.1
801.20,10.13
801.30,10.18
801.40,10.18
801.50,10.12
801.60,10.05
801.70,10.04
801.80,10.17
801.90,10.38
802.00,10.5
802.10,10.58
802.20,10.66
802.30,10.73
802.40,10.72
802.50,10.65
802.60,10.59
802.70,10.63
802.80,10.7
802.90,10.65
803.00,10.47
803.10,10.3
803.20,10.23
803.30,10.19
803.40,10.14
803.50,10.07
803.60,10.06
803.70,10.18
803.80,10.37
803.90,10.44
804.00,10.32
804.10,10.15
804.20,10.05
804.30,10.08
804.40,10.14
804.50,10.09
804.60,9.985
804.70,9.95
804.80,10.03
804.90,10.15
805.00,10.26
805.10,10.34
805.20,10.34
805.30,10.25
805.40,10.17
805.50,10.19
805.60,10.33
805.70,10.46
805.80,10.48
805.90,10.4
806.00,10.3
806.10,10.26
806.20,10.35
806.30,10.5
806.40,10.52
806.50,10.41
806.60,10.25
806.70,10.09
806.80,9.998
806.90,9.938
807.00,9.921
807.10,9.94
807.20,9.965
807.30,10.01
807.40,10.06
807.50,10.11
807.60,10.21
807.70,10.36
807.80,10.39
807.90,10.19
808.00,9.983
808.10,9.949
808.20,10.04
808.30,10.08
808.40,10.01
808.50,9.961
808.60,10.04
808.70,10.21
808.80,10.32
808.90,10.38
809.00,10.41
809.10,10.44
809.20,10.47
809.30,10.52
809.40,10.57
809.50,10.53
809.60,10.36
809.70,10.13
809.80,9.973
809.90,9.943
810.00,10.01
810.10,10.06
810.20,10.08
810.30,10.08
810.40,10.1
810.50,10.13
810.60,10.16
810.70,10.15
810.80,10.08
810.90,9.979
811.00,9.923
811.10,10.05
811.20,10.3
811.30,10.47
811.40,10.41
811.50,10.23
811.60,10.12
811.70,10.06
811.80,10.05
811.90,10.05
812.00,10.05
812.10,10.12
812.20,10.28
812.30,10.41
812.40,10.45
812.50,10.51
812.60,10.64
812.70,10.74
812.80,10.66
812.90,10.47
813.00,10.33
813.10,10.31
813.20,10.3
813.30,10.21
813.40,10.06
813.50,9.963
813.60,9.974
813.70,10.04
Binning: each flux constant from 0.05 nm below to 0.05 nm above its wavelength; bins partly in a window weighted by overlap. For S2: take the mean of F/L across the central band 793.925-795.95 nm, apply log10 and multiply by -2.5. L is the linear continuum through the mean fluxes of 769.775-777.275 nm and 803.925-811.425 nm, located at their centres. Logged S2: 0.01 mag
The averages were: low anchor 10.9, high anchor 10.2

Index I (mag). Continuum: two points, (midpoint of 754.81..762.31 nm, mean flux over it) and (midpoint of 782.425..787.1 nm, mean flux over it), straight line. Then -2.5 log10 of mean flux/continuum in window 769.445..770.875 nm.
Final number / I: 0.02 mag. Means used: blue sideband 11.4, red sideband 10.8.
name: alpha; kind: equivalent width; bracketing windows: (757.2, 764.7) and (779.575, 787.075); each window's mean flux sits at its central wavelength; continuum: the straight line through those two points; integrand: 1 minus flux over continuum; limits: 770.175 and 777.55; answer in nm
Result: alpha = 0.11 nm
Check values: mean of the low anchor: 11.4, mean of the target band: 10.9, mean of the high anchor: 10.8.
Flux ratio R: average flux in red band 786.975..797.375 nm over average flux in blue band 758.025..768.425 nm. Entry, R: 0.94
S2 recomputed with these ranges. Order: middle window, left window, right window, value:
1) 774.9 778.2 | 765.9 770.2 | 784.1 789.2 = 0.00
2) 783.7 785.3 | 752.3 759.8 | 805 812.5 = 0.01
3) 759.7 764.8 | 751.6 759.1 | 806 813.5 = -0.01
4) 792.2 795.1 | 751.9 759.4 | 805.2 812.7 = 0.02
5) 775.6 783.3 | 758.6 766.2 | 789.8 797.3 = 0.01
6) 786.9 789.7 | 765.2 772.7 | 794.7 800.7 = 0.00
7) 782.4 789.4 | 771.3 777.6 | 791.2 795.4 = -0.01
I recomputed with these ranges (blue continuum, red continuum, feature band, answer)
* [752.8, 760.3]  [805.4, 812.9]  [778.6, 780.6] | 0.00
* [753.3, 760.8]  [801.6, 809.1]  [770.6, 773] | 0.03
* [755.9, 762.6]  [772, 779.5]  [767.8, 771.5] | 0.01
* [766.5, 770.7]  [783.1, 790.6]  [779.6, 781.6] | -0.01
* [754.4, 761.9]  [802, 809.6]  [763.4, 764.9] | -0.03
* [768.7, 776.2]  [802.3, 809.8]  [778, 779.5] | -0.01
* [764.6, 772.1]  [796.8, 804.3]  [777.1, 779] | 0.01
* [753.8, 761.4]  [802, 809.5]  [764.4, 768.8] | 0.02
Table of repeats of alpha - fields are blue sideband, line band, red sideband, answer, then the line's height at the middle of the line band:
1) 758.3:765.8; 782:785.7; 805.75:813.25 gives 0.06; 10.9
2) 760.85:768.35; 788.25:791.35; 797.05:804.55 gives 0.03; 10.6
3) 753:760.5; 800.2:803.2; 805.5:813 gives 0.01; 10.4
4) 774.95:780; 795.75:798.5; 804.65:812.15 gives -0.05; 10.4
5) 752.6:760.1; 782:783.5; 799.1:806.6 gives 0.01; 10.8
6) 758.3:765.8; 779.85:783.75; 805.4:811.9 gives 0.04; 10.9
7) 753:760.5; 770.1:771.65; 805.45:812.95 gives 0.03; 11.1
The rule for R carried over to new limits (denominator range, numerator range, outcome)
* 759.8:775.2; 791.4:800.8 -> 0.94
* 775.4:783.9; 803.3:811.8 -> 0.94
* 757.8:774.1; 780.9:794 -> 0.96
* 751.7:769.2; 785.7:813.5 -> 0.92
